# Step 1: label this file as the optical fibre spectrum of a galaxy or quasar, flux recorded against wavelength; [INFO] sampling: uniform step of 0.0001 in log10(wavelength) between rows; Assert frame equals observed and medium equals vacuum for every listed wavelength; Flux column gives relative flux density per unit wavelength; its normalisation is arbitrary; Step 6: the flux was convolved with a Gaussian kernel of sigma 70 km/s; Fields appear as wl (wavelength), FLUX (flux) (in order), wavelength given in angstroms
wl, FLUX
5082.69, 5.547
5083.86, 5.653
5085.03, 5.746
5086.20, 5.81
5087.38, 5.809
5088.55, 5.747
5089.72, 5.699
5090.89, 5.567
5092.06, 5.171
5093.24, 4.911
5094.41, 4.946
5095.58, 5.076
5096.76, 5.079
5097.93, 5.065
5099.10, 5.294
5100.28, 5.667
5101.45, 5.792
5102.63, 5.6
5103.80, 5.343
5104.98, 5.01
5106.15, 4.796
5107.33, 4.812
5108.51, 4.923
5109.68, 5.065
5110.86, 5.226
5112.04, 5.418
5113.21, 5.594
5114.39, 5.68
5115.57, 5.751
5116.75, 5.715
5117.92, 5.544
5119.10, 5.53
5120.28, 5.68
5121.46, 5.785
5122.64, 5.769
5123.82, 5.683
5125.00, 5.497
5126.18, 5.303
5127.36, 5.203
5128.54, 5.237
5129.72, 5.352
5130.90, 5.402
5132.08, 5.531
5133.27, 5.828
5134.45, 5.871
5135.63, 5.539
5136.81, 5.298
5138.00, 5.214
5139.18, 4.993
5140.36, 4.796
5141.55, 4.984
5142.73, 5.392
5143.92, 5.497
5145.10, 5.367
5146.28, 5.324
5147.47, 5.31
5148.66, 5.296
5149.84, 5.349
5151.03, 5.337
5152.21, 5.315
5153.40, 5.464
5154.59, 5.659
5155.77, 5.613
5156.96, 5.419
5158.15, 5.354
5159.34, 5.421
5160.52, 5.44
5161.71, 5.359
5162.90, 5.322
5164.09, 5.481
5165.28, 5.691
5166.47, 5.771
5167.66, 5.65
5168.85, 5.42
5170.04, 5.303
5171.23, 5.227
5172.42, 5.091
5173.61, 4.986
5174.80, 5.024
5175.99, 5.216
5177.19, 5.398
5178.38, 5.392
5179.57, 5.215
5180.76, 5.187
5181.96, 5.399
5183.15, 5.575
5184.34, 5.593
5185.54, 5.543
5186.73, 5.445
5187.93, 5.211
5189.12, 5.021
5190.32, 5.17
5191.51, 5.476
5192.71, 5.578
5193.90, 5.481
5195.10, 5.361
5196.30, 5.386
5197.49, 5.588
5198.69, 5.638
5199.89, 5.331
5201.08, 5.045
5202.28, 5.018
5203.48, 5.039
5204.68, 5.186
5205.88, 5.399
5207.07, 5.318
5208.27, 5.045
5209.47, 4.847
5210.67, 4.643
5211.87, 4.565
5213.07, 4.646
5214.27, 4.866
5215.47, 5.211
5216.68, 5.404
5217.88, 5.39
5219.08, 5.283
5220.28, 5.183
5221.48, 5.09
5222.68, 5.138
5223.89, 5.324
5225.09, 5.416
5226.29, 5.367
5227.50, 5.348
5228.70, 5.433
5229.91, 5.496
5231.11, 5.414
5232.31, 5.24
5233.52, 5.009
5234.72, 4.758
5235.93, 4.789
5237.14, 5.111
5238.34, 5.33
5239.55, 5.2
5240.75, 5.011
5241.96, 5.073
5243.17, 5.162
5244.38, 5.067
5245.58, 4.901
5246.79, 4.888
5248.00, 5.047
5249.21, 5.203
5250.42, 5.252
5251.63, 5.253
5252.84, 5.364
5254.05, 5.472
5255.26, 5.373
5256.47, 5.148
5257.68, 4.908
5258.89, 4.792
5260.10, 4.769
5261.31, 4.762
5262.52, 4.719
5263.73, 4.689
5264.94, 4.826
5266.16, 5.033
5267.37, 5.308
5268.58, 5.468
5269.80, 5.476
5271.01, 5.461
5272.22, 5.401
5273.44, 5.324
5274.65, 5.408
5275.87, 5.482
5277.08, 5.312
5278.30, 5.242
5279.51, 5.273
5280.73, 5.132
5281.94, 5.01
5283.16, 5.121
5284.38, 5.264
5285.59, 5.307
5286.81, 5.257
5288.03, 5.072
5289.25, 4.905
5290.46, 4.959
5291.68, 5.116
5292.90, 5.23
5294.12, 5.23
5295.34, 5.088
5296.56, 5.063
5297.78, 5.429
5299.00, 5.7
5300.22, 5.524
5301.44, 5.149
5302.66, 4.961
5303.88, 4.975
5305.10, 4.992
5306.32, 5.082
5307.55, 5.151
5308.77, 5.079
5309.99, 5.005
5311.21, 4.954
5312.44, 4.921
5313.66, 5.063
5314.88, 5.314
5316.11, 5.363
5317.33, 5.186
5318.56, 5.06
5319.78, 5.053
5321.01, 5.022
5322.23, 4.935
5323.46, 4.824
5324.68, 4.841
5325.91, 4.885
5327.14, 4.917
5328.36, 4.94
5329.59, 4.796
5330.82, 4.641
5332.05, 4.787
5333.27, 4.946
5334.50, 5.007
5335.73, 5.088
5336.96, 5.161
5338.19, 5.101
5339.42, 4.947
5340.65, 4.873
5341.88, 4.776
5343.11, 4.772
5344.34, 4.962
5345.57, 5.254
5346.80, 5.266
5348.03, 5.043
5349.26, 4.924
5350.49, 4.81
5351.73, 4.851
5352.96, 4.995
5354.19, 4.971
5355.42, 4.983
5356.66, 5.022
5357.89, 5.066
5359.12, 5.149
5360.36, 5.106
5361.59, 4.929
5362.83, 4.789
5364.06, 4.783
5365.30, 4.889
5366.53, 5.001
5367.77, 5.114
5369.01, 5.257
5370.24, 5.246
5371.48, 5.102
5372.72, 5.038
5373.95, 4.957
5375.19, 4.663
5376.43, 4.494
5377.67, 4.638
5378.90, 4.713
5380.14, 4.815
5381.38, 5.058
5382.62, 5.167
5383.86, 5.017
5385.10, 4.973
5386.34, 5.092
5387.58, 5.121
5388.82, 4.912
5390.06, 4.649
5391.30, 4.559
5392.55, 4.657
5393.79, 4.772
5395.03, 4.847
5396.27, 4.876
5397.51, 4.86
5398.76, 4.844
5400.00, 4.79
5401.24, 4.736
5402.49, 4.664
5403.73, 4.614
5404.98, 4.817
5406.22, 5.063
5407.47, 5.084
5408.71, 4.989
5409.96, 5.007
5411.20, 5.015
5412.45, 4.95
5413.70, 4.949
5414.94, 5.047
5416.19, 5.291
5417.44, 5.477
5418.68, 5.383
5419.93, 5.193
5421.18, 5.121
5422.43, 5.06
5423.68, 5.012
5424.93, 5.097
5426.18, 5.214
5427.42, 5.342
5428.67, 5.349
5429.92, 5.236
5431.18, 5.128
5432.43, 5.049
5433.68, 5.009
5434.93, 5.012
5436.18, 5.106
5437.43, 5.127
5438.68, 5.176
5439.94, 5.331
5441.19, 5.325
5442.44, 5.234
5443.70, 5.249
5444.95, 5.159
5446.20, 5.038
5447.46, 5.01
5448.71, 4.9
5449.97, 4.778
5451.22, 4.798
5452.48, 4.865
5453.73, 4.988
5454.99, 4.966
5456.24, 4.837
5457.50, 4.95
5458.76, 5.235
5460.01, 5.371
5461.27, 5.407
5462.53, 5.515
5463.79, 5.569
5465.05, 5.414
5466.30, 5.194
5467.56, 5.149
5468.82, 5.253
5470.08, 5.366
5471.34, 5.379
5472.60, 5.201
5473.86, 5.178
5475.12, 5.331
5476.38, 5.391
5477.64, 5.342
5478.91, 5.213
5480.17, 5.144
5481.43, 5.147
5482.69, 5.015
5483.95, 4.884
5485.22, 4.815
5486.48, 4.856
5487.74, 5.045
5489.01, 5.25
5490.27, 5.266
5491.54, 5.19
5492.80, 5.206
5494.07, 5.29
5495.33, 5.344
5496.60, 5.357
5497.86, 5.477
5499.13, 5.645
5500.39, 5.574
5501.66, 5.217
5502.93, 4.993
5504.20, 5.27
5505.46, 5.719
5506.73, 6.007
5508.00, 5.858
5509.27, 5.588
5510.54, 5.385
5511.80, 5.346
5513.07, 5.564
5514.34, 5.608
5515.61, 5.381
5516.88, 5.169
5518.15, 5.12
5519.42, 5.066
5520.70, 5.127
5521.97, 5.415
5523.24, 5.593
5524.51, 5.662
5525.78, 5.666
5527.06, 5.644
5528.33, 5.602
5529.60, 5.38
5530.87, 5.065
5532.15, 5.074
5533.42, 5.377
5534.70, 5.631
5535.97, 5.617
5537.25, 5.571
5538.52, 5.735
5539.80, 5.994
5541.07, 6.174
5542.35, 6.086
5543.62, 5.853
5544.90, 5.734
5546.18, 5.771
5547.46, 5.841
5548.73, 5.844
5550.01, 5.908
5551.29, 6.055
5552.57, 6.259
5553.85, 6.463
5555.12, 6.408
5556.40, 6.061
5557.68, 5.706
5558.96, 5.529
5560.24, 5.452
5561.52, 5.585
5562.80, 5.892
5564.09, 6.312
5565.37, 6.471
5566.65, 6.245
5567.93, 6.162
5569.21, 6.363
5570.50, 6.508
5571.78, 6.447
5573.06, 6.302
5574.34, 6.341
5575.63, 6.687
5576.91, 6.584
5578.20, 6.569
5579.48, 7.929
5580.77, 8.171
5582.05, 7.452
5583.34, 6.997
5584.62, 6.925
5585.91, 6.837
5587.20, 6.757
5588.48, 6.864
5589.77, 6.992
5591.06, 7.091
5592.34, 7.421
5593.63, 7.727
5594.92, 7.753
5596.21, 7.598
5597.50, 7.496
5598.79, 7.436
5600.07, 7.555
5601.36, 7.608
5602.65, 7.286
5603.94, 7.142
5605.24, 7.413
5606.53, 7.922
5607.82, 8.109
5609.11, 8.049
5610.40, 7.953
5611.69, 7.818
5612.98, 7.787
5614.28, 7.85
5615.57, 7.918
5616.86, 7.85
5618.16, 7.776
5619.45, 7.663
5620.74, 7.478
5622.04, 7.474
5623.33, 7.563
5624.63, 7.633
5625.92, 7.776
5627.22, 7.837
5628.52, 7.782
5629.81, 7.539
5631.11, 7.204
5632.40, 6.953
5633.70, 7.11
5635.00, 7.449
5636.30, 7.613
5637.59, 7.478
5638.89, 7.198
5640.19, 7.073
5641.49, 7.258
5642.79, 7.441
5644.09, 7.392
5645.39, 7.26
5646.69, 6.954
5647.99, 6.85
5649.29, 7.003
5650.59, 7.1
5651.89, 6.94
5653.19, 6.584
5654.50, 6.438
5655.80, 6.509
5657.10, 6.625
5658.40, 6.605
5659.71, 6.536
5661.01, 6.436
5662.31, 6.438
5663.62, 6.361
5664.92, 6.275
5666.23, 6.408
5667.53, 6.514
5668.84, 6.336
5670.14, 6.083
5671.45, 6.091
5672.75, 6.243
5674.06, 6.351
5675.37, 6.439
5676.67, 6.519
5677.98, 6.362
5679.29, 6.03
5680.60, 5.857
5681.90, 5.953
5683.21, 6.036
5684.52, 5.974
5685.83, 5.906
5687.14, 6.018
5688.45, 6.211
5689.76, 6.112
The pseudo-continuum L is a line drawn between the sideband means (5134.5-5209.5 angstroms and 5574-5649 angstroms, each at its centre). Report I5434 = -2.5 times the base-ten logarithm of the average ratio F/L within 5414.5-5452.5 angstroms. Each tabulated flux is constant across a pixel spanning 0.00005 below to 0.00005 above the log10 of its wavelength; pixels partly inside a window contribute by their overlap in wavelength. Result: 0.27 mag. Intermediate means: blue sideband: 5.34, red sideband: 7.41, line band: 5.14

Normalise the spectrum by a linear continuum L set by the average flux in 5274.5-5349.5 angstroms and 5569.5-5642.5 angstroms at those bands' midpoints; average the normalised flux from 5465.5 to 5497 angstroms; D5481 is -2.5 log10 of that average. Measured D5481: 0.227 mag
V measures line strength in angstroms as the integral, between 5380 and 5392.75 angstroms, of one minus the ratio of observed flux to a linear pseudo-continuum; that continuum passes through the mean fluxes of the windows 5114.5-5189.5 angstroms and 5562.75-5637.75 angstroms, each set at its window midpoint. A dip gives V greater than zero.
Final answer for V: 2.9 angstroms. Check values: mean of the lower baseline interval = 5.41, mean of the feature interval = 4.92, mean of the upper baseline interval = 7.28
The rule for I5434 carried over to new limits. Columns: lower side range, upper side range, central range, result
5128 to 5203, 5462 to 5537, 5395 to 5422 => 0.08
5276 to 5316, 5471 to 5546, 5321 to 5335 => 0.07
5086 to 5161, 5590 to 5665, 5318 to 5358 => 0.25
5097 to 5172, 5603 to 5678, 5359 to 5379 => 0.25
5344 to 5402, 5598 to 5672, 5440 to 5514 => 0.12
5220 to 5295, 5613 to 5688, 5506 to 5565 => 0.13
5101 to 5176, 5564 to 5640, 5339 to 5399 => 0.27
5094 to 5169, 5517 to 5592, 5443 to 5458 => 0.19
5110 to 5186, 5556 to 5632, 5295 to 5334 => 0.20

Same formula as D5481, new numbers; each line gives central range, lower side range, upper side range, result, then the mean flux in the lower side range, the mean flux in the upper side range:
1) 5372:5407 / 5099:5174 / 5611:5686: 0.26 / 5.4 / 6.93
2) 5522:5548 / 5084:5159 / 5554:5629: 0.22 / 5.4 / 7.11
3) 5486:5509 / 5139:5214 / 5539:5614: 0.20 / 5.3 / 6.76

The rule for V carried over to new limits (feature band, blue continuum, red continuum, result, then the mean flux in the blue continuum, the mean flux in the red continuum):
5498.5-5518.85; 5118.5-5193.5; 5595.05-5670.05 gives 3.9 angstroms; 5.39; 7.25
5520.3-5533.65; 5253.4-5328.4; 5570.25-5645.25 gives 2.7 angstroms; 5.13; 7.38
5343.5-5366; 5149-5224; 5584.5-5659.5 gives 4.1 angstroms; 5.29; 7.35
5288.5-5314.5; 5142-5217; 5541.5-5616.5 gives 2.9 angstroms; 5.31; 6.82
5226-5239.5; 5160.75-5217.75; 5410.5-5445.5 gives 0.1 angstroms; 5.27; 5.17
